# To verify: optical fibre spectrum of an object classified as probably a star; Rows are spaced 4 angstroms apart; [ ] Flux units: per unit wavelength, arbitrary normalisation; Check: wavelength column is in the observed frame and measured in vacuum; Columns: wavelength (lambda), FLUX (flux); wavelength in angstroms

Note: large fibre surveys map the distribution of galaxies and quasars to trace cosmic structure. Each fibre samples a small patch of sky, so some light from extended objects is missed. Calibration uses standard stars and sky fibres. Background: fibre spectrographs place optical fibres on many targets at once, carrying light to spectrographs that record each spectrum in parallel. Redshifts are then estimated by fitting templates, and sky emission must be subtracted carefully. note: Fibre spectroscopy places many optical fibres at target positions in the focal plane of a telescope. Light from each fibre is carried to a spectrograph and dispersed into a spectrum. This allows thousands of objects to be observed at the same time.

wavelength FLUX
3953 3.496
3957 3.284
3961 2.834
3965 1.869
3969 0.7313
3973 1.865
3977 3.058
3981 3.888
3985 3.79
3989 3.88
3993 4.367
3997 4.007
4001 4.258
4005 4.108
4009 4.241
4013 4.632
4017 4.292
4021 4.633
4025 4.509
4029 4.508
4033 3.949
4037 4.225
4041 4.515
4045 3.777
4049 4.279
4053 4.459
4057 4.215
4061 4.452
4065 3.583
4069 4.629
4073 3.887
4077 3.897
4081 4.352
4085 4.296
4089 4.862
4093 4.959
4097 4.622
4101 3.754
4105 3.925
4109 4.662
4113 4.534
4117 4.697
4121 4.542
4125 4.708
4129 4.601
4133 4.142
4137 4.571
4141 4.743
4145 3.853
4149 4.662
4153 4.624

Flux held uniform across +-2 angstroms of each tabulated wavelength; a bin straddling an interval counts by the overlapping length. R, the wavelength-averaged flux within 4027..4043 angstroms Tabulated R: 4.3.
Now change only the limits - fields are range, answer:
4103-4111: 4.29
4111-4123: 4.59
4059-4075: 4.14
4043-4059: 4.18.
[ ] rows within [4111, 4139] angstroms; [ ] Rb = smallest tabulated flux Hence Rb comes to 4.142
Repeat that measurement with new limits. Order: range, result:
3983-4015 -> 3.79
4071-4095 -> 3.887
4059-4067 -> 3.583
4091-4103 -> 3.754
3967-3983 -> 0.7313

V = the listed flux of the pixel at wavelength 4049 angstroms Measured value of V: 4.279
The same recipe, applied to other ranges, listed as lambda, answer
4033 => 3.949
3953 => 3.496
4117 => 4.697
